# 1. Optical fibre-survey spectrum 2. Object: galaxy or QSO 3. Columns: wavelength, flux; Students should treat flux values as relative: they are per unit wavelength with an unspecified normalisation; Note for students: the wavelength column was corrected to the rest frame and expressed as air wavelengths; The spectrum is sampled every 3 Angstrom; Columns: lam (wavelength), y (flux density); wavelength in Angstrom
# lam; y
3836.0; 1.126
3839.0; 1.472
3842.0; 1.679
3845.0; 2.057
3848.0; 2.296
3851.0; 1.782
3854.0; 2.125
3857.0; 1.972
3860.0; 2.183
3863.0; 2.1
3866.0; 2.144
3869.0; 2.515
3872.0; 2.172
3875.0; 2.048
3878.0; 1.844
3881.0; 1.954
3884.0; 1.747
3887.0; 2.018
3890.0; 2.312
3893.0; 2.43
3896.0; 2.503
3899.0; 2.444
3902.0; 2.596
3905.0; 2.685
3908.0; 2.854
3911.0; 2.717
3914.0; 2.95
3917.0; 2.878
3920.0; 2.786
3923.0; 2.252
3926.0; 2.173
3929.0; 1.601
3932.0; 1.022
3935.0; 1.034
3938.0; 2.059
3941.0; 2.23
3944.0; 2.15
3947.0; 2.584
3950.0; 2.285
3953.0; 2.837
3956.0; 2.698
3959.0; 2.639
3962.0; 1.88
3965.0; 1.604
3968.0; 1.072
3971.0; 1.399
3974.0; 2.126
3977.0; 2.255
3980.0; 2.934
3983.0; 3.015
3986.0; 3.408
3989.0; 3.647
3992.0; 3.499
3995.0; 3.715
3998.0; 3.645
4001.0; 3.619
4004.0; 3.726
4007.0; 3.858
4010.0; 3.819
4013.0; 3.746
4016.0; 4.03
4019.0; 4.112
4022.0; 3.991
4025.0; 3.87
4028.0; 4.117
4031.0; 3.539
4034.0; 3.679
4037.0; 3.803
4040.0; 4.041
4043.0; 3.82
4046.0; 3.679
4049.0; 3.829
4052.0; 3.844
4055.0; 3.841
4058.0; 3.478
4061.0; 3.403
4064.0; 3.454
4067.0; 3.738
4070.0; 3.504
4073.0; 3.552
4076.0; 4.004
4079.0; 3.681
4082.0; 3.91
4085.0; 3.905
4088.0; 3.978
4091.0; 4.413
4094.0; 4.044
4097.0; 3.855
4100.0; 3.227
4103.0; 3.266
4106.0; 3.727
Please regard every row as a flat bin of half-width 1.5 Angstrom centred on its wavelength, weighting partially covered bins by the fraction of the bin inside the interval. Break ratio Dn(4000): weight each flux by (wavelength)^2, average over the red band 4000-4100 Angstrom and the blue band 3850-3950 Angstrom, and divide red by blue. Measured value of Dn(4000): 1.86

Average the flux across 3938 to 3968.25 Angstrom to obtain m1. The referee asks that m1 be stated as 2.24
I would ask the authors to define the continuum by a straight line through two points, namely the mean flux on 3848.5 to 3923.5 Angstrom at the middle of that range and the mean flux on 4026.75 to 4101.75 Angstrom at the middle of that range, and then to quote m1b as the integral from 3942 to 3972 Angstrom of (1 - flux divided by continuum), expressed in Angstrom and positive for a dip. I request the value 7.9 Angstrom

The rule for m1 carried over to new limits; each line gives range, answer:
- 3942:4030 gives 3.04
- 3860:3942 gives 2.22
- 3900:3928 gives 2.63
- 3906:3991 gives 2.33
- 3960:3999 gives 2.62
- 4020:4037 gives 3.84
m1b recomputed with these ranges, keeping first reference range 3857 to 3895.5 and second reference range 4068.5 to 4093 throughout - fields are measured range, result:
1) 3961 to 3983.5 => 7.3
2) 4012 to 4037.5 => -3.7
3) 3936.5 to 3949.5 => 2.1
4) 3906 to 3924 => -2.2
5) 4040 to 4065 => -0.5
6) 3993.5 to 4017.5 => -4.0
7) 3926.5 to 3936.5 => 4.9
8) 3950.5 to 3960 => 0.4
